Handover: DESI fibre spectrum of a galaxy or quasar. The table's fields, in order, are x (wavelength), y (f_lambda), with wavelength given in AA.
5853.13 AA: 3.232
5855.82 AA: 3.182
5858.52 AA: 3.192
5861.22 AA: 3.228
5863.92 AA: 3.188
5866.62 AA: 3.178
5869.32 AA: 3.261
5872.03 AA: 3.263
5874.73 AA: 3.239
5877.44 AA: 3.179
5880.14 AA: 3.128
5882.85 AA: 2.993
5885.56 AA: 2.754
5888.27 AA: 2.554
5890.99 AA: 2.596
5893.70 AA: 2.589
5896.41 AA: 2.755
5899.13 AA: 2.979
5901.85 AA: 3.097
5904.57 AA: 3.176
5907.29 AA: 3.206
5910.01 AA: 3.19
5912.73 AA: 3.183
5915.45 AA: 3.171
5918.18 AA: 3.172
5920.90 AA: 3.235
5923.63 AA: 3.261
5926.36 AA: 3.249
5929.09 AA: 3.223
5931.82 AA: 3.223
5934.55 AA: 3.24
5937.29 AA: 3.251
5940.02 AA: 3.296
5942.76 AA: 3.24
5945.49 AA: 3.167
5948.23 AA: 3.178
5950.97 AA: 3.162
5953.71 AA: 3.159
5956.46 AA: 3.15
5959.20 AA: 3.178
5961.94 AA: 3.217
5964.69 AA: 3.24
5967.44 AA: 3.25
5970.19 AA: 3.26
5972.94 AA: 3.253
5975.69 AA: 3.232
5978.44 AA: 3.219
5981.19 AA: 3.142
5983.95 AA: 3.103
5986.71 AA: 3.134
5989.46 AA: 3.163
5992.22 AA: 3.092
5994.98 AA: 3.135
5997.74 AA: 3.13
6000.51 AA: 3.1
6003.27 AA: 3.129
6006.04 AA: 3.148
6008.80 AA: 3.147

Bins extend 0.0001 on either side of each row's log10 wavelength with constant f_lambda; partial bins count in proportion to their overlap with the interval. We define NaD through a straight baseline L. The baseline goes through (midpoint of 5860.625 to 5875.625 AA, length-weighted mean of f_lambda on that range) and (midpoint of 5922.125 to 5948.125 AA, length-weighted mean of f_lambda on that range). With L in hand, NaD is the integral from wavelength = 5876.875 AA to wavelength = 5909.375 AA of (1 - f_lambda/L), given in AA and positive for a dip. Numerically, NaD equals 3.1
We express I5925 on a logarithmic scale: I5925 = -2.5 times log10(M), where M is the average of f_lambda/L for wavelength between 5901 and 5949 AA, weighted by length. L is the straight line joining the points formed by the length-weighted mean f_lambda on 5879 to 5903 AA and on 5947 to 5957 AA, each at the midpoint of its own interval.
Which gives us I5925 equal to -0.07 mag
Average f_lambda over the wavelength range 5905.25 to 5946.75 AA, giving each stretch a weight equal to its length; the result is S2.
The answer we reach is 3.22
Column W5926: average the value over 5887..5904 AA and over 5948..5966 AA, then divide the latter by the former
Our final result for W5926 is 1.14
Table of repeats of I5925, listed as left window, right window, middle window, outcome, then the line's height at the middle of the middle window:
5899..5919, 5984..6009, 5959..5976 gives -0.03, 3.14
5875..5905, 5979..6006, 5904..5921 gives -0.09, 2.95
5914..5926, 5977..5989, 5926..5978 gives -0.01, 3.18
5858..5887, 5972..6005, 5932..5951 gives -0.03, 3.15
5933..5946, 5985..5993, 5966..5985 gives -0.02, 3.16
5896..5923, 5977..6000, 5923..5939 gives -0.04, 3.13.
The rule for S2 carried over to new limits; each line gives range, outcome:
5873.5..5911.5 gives 2.96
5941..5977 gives 3.21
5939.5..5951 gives 3.21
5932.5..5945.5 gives 3.25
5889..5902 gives 2.76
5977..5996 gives 3.14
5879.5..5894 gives 2.76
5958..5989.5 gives 3.2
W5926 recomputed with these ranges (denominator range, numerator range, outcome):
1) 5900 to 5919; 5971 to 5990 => 1.01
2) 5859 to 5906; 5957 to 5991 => 1.06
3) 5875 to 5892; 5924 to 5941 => 1.12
